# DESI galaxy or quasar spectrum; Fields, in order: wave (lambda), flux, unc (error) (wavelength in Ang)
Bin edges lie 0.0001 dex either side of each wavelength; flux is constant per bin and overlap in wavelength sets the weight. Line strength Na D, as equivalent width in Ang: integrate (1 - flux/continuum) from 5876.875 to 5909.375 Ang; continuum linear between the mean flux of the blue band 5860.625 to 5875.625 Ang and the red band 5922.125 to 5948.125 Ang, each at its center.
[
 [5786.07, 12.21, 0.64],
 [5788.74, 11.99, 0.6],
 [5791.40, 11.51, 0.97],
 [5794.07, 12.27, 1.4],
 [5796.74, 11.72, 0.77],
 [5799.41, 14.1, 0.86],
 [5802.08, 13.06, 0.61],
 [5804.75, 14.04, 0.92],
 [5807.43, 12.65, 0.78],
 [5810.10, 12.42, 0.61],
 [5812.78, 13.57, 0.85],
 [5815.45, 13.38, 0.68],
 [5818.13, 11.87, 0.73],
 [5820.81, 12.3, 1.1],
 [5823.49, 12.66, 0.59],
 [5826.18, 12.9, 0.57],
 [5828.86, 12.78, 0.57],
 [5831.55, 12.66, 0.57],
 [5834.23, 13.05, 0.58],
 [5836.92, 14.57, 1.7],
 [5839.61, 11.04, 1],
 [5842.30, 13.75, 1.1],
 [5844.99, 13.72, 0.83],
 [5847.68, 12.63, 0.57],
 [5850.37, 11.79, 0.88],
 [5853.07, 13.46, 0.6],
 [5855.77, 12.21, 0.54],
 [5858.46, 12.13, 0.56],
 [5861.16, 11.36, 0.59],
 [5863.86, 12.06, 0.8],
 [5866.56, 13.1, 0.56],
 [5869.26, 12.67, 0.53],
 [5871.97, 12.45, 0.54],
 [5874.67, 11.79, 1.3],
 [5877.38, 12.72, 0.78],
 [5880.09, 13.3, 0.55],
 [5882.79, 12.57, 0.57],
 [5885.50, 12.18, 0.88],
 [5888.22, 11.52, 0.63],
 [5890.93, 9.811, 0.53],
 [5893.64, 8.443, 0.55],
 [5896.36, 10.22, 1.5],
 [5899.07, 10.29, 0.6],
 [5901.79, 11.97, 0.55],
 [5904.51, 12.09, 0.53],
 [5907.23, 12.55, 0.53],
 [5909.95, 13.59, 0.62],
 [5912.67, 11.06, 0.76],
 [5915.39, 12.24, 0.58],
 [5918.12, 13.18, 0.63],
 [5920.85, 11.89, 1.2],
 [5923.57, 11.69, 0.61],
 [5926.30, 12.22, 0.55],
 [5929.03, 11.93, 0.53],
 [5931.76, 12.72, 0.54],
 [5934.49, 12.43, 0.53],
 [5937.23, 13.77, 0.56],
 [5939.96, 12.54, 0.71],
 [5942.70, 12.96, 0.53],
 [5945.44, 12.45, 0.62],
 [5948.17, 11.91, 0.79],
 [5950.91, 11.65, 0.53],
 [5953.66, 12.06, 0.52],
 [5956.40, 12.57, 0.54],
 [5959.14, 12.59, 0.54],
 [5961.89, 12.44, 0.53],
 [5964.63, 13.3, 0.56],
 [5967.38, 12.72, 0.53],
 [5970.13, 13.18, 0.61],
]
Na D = 2.3 Ang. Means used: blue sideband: 12.3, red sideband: 12.5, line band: 11.5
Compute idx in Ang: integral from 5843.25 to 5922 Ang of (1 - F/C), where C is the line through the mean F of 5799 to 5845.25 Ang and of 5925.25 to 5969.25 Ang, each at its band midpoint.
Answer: 4.5 Ang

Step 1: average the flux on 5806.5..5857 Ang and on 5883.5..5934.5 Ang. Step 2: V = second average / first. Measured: 0.9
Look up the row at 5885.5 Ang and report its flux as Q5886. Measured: 12.18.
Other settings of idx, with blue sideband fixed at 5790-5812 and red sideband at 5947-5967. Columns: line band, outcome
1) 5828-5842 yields -0.3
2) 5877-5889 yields 0.1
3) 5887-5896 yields 1.9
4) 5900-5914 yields 0.3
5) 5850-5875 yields 0.5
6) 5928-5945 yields -0.4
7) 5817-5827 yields 0.2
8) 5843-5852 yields -0.1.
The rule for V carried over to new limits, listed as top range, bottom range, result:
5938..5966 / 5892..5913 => 1.11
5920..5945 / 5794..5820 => 0.96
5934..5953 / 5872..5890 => 1.02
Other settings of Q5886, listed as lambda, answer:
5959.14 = 12.59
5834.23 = 13.05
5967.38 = 12.72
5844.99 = 13.72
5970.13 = 13.18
